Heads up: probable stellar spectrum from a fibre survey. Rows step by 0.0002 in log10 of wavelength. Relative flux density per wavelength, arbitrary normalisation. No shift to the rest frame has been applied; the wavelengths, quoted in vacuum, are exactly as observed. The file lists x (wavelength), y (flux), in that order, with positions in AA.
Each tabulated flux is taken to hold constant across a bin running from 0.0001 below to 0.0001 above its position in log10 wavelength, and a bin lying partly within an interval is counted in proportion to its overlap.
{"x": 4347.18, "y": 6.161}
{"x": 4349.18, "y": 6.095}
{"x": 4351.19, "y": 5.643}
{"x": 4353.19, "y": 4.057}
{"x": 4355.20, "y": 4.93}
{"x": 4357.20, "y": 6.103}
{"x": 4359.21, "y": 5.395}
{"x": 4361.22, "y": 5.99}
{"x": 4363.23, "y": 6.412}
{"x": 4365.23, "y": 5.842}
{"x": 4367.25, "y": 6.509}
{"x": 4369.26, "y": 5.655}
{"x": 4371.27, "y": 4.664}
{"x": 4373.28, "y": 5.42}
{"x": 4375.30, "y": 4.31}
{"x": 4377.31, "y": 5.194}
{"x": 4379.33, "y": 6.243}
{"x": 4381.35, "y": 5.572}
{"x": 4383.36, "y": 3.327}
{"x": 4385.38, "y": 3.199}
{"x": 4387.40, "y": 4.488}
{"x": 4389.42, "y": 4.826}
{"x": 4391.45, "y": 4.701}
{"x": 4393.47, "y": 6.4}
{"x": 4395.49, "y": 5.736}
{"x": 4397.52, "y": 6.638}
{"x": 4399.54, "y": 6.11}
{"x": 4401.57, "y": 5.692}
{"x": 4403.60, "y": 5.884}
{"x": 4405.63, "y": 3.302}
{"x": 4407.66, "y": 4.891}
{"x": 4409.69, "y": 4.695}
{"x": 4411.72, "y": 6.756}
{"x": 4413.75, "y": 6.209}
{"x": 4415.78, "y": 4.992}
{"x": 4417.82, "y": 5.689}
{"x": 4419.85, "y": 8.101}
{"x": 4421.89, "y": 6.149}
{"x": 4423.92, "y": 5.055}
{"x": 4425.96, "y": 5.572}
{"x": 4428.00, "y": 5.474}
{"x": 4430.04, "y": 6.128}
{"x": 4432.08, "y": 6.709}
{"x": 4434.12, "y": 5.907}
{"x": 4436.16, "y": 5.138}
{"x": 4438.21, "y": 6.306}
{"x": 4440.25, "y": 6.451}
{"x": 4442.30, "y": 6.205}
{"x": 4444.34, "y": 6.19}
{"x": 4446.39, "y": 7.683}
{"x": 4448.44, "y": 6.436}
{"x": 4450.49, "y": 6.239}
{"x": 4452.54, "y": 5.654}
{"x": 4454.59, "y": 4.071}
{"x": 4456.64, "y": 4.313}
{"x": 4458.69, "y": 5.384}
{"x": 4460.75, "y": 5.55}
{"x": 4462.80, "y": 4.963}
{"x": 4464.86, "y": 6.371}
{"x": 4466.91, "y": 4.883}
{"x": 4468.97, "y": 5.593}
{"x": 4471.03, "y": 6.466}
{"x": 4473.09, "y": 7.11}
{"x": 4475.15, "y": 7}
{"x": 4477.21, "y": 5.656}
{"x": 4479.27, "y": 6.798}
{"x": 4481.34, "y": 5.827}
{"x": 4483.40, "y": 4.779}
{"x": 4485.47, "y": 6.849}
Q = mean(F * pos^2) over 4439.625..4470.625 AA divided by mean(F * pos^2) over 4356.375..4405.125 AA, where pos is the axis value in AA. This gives 1.1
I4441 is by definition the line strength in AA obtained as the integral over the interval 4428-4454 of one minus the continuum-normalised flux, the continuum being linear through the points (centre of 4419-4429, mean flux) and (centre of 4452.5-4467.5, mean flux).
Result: -2.7 AA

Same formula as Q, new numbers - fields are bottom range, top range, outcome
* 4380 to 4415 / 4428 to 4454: 1.21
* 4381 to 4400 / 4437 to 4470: 1.17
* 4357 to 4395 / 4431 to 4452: 1.24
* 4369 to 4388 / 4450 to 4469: 1.14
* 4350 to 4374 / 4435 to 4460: 1.09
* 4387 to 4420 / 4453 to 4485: 1.05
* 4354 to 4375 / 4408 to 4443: 1.09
